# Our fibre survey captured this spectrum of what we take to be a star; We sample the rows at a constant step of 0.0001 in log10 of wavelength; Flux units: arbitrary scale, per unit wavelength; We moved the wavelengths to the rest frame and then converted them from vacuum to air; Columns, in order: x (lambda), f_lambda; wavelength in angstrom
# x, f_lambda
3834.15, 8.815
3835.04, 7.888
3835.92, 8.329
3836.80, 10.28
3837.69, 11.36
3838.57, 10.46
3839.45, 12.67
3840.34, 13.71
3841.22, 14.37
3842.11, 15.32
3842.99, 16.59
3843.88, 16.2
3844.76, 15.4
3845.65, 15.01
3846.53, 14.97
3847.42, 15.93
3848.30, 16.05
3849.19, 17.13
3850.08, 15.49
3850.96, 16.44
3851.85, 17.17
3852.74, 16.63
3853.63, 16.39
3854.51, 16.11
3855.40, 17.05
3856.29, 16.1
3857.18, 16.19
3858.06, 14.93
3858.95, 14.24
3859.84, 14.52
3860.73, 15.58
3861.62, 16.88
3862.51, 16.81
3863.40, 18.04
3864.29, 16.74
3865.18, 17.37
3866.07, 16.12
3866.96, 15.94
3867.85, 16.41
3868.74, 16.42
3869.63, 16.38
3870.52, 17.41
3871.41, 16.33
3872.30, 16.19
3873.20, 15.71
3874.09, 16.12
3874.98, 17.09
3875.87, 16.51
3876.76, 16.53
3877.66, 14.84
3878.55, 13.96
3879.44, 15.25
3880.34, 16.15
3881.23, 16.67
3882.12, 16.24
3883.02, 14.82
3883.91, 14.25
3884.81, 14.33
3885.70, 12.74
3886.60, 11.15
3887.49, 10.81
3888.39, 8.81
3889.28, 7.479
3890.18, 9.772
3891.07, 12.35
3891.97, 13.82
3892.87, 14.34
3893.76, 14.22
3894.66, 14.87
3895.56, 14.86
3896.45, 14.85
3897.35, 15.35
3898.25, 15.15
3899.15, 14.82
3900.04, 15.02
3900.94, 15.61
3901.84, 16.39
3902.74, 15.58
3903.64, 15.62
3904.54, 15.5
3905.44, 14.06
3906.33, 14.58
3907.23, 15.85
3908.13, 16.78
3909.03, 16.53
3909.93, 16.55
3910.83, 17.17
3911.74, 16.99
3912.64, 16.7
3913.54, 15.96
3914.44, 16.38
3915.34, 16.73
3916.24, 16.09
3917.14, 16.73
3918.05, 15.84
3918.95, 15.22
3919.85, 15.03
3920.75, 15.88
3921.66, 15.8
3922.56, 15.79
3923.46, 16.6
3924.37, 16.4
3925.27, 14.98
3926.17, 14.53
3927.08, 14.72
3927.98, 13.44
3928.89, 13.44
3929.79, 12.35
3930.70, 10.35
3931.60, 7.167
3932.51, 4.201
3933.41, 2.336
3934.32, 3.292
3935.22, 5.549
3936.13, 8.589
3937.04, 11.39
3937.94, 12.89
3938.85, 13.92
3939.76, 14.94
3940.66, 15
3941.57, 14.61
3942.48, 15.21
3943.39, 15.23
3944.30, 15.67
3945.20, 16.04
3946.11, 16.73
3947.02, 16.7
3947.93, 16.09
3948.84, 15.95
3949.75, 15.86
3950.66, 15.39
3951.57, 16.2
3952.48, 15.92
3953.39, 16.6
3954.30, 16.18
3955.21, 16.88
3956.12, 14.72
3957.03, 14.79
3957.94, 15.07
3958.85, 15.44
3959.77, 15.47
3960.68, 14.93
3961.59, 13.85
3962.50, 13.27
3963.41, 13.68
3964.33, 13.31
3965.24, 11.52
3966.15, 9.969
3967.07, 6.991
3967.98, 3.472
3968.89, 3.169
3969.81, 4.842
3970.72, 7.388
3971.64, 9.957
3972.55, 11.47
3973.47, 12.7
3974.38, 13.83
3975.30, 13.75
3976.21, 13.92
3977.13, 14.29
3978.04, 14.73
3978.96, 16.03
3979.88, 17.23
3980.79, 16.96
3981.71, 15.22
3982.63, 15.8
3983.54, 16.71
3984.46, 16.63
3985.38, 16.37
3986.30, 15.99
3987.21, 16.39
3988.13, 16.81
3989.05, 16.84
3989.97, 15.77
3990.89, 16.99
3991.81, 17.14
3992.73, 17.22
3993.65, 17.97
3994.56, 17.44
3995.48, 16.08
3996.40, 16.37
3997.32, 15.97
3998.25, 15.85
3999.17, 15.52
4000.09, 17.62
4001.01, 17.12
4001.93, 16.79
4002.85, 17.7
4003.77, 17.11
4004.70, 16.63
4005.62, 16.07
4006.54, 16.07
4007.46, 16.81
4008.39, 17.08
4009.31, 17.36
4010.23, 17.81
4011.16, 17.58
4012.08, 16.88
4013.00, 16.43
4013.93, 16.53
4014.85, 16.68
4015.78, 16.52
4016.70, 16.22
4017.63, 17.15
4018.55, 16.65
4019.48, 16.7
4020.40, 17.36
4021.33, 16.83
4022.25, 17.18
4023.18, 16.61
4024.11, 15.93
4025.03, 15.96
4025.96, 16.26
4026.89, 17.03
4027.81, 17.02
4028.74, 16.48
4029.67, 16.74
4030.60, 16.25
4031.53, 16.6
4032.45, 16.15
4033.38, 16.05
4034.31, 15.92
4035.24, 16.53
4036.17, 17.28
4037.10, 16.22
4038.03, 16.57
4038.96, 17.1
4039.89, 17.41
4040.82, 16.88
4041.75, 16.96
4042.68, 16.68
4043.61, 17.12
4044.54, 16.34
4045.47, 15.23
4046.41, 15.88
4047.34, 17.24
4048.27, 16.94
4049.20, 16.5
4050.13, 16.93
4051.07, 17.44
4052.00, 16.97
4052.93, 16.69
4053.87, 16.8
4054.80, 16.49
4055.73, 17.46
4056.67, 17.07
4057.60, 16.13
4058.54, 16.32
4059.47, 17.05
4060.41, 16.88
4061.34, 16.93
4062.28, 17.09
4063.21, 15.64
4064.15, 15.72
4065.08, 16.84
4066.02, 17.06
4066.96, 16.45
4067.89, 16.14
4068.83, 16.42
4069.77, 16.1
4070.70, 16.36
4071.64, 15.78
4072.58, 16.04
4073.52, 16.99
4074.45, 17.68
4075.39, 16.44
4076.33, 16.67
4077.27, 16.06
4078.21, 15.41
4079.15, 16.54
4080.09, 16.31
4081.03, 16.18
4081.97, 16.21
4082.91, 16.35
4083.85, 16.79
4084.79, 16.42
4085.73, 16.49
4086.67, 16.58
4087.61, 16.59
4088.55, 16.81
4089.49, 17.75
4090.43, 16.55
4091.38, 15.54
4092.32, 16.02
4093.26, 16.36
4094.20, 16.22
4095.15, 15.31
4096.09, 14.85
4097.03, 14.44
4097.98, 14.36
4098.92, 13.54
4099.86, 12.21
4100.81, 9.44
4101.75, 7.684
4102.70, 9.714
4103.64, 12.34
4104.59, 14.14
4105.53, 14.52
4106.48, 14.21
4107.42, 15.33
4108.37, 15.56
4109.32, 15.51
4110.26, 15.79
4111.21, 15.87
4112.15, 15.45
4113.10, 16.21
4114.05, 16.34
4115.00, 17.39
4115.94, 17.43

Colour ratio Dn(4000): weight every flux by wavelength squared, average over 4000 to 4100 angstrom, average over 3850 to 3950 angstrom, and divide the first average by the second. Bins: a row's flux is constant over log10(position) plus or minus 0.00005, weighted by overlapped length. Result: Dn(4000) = 1.2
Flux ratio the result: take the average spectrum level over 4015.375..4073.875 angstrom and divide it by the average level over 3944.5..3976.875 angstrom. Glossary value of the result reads 1.26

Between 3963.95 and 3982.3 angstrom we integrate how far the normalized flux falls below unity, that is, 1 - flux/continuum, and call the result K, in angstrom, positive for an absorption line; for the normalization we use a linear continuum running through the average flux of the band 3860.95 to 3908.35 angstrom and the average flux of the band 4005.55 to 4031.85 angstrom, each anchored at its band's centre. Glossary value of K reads 5.2 angstrom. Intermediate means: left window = 15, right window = 16.7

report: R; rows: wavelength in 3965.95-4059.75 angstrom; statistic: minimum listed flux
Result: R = 3.169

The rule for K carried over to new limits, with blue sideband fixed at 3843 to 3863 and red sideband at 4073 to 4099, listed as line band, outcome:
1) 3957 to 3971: 4.4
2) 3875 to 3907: 3.5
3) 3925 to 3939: 5.2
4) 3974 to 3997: 0.0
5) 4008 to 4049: -1.5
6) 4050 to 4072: -0.6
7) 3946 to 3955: -0.1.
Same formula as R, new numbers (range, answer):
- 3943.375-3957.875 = 14.72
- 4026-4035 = 15.92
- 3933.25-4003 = 2.336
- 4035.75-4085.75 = 15.23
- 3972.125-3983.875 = 11.47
